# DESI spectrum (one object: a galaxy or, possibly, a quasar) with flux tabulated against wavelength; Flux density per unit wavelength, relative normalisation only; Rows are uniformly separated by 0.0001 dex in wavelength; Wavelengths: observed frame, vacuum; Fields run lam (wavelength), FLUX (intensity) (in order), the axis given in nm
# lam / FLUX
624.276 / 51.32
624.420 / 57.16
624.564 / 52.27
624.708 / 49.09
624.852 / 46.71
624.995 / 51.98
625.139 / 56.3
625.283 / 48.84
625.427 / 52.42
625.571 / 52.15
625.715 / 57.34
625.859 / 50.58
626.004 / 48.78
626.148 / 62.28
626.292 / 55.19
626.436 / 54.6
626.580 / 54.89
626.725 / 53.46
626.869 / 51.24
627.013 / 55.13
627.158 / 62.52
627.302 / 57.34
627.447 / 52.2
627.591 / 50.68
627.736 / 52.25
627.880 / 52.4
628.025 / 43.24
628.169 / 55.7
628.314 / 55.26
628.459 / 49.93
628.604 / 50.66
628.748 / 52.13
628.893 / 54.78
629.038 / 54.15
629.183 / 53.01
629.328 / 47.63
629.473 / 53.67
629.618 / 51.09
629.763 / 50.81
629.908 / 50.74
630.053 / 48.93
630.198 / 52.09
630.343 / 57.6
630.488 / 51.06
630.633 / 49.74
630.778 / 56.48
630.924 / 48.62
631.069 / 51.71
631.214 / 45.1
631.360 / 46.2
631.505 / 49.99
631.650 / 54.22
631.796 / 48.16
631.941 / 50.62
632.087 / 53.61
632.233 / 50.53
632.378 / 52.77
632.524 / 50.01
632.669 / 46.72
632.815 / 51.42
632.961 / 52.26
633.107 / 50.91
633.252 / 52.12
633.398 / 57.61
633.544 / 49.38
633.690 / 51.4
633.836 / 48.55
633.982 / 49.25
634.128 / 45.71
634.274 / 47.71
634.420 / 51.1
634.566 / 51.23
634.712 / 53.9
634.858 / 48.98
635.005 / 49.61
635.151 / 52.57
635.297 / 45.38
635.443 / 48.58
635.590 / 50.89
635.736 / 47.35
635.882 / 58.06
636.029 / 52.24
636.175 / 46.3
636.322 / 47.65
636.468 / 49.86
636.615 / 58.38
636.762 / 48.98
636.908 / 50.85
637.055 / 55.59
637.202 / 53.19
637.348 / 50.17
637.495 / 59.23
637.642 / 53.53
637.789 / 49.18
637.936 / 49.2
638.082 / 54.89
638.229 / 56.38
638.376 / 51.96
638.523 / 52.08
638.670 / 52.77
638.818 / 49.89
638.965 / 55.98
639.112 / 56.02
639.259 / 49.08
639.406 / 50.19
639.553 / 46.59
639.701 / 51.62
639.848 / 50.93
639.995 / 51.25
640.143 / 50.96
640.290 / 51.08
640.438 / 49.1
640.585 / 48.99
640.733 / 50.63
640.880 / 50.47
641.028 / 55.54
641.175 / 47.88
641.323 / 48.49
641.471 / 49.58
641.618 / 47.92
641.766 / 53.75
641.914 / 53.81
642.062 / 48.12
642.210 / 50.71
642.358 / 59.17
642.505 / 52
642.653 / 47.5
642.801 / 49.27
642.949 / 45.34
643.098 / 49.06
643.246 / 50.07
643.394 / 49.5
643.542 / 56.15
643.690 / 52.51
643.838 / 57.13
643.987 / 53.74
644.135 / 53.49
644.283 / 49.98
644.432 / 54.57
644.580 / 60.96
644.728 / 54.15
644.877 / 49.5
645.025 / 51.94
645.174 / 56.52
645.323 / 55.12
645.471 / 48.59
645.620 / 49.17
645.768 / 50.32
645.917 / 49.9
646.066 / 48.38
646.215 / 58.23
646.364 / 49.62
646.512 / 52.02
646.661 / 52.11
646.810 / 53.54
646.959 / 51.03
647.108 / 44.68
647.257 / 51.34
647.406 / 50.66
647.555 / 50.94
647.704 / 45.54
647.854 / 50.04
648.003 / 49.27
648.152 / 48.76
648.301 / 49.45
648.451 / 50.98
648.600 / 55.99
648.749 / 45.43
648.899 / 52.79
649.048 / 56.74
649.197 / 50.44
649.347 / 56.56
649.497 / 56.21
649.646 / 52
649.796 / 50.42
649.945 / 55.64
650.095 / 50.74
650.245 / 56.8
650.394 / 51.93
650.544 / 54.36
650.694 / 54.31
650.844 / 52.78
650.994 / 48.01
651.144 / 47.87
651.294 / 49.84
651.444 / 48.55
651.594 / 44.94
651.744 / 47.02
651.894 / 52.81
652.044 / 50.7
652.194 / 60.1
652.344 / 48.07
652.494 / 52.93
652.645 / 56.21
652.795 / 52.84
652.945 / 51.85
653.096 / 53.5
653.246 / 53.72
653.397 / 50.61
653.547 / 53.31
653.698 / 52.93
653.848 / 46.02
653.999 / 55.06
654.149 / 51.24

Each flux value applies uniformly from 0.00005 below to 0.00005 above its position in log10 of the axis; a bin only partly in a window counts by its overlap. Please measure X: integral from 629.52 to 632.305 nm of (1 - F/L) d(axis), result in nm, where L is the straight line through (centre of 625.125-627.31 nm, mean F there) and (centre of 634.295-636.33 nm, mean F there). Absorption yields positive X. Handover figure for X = 0.07 nm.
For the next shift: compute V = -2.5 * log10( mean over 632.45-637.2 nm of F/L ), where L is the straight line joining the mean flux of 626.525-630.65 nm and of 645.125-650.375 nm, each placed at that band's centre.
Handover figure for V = 0.03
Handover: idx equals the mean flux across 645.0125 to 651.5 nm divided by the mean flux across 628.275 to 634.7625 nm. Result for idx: 1.0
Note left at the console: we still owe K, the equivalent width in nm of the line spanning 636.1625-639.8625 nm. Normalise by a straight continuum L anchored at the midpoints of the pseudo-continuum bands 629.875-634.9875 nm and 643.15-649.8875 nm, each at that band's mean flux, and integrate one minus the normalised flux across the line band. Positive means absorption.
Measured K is -0.06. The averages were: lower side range 50.7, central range 52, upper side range 51.9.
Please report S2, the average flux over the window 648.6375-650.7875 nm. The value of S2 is 53.2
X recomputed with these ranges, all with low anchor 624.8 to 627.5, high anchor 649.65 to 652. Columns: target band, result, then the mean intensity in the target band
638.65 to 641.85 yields 0.09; 50.8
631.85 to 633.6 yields 0.06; 51.5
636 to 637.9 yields 0.03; 51.9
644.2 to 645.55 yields -0.04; 53.5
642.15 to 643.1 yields 0.03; 50.5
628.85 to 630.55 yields 0.05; 52.1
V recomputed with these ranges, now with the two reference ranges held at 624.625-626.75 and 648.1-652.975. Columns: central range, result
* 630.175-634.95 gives 0.04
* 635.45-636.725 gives 0.03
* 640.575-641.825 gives 0.04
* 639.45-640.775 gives 0.05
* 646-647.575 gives 0.02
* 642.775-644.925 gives 0.00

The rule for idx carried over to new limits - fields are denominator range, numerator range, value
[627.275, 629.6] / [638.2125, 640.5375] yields 0.99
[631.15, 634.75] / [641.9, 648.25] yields 1.02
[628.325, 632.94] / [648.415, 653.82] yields 1.02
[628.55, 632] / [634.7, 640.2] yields 1.01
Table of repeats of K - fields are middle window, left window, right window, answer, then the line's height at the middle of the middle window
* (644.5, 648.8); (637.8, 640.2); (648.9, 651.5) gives 0.09 nm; 52.3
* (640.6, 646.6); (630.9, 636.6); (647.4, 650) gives -0.07 nm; 51.1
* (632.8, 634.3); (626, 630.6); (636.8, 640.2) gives 0.06 nm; 52.6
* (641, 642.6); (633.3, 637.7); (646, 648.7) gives -0.02 nm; 50.9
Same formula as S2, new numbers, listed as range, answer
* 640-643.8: 50.8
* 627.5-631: 51.8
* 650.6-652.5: 50.6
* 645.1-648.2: 50.8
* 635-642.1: 51.3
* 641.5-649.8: 51.7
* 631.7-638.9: 51.2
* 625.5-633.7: 52.2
